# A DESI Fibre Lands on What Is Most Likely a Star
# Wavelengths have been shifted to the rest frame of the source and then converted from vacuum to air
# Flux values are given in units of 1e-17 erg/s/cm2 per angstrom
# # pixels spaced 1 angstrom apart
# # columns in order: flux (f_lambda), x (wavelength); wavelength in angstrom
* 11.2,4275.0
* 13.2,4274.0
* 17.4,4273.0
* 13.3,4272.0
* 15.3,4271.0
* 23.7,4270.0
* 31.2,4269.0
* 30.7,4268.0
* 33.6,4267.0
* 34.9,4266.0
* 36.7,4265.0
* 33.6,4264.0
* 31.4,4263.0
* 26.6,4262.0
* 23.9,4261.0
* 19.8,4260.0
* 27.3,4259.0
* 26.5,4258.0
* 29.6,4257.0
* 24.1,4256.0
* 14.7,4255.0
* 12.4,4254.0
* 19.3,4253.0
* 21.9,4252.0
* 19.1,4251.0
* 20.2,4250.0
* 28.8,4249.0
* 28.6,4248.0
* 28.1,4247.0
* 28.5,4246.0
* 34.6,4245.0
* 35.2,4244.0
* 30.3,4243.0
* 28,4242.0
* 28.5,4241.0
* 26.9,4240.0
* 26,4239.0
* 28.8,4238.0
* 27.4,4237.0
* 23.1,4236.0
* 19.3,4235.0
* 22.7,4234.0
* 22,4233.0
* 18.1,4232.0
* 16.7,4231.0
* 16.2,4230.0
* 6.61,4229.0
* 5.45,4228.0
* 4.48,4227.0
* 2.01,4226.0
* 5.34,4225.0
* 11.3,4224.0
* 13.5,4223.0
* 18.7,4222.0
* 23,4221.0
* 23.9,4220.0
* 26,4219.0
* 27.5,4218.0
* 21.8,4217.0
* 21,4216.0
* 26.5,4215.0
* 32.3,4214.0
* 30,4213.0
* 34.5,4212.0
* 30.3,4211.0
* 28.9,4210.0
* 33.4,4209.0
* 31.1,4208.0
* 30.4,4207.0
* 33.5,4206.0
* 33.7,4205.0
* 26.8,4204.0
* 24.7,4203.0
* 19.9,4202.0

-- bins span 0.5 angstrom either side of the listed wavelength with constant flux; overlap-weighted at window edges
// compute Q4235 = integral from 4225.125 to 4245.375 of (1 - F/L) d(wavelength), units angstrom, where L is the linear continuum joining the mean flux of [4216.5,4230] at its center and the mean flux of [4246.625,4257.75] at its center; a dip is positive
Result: -2.5 angstrom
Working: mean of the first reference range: 14.6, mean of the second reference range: 22.5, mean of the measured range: 20.7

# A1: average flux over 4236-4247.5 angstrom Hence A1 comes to 29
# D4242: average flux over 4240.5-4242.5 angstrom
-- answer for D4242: 28.2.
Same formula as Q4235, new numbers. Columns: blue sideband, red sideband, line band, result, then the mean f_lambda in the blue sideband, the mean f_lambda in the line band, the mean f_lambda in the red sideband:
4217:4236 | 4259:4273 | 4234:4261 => -4.63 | 16.1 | 25.2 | 26.9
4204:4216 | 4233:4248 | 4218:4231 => 6.92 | 30.7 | 13.7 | 27.5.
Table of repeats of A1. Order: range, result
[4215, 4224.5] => 21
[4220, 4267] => 22.5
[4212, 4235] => 18.3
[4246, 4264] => 24.1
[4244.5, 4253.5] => 25.5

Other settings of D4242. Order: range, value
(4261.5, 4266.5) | 32.6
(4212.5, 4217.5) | 26.3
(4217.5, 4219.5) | 26.8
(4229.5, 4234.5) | 19.1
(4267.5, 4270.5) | 28.5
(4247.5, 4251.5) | 24.2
